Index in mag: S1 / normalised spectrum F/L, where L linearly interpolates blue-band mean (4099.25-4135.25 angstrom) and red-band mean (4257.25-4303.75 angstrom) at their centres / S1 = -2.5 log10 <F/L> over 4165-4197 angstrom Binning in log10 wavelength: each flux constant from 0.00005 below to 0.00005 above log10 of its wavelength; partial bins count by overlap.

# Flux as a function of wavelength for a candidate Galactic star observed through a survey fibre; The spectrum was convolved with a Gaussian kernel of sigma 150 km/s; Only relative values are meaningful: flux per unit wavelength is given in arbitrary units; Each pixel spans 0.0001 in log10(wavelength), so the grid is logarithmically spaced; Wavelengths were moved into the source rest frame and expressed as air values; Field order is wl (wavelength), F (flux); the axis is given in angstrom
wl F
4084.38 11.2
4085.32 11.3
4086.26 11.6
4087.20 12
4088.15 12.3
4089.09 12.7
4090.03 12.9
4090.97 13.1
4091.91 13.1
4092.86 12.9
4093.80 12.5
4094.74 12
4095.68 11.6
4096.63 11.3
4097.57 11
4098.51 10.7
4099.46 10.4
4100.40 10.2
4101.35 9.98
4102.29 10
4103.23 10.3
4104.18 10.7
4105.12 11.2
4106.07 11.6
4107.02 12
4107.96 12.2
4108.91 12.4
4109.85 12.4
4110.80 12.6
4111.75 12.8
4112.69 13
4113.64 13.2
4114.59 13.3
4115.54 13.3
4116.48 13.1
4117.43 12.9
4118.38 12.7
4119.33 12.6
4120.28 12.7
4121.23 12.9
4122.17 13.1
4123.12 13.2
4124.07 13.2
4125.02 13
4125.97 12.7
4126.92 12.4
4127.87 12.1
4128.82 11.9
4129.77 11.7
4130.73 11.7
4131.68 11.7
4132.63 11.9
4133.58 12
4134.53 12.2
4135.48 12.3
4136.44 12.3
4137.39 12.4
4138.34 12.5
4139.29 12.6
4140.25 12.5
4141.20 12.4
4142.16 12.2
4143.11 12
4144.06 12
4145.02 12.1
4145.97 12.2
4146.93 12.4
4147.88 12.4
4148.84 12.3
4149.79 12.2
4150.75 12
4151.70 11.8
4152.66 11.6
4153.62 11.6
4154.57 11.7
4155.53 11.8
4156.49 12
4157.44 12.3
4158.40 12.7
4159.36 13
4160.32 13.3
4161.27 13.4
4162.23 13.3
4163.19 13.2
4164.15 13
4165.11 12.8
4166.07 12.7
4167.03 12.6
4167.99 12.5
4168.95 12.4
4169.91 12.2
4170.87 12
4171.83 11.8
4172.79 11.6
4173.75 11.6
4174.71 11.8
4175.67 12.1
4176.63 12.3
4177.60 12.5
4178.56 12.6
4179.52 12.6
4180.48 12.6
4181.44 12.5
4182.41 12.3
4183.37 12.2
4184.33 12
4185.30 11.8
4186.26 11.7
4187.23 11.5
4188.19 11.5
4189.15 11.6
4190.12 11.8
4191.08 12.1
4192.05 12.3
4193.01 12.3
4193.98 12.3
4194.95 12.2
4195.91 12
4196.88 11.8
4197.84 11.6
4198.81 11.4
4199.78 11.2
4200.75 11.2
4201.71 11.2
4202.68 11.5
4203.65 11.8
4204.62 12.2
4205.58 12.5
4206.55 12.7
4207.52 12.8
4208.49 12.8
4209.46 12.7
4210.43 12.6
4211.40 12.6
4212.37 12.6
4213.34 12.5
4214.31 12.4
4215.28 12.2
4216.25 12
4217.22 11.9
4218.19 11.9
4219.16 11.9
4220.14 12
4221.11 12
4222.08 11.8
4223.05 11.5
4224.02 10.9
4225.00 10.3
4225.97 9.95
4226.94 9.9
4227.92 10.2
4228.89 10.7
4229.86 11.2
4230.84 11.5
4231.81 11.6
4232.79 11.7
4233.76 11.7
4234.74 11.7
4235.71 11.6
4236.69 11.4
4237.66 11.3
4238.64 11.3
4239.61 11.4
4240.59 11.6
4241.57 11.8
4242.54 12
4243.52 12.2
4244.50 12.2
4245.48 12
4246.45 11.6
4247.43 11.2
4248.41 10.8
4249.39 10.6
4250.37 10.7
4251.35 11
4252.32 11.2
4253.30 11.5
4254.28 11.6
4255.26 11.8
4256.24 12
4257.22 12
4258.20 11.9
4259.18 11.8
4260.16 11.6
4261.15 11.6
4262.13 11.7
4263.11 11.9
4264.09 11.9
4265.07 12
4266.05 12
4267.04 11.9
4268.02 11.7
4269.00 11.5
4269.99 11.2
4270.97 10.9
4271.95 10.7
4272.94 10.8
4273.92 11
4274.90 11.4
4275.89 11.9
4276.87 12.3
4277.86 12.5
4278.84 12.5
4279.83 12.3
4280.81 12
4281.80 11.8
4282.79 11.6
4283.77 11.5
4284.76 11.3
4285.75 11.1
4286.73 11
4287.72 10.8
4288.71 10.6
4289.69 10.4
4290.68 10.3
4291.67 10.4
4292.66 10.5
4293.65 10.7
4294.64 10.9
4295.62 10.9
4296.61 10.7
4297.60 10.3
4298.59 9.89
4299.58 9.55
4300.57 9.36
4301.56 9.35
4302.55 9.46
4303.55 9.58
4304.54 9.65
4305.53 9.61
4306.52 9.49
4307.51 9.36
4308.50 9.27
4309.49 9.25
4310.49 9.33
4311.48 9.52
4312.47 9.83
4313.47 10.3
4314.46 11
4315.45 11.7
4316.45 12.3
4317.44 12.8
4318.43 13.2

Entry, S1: -0.03 mag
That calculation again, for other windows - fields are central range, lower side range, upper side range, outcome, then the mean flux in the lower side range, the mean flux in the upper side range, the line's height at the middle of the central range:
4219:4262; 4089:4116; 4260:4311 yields -0.03 mag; 11.9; 10.9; 11.1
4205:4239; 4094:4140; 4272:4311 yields -0.05 mag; 12.1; 10.6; 11.2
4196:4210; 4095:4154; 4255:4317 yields -0.04 mag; 12.1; 10.9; 11.5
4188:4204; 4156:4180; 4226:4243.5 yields 0.02 mag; 12.5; 11.3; 12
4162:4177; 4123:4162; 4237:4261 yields -0.02 mag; 12.3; 11.5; 12.1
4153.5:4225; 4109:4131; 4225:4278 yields -0.01 mag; 12.7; 11.4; 12.1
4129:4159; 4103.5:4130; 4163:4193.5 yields 0.02 mag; 12.5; 12.2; 12.4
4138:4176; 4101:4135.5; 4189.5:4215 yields -0.01 mag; 12.3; 12.1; 12.2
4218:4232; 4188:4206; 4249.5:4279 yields 0.06 mag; 11.8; 11.6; 11.7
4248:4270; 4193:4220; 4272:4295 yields 0.00 mag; 12.1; 11.3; 11.5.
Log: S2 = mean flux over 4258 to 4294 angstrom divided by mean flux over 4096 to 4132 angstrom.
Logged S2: 0.95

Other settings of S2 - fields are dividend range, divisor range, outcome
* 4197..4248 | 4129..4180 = 0.95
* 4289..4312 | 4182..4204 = 0.84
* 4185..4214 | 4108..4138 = 0.96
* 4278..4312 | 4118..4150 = 0.84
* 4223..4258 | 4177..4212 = 0.94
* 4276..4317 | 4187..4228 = 0.90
